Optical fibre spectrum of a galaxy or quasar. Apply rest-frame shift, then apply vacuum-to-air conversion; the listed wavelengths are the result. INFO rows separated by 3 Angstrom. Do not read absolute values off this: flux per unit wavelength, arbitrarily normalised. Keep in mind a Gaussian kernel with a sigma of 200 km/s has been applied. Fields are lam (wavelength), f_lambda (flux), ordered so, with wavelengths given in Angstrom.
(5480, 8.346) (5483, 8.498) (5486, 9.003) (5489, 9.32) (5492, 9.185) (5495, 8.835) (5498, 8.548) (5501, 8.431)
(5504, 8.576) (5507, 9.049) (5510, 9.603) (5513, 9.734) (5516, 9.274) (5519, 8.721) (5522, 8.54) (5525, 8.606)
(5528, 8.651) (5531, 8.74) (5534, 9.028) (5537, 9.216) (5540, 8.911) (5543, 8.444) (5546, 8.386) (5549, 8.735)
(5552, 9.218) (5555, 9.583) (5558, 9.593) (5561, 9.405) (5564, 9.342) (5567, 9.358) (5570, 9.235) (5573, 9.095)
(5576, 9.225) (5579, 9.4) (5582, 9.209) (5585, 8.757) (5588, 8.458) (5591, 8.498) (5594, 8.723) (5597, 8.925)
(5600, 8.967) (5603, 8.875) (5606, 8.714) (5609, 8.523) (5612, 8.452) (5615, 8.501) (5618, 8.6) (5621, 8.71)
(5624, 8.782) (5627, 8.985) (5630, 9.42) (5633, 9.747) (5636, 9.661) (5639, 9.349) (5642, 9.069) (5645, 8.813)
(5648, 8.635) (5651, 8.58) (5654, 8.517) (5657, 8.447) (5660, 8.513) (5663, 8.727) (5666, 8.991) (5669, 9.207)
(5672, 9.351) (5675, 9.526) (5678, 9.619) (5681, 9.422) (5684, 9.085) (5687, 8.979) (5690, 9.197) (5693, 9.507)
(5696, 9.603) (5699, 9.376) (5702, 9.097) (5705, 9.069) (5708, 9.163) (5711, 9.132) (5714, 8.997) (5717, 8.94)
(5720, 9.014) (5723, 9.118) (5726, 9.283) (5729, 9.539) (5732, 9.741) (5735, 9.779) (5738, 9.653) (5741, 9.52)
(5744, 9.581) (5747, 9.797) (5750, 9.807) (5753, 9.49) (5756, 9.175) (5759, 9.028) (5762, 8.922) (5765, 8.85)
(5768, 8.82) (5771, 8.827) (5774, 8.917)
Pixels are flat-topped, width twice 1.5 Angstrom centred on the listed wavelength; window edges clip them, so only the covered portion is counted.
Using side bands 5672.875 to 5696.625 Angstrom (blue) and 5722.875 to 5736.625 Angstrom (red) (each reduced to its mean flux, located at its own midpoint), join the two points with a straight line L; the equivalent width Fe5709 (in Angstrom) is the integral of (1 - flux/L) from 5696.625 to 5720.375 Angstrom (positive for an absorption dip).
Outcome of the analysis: 0.82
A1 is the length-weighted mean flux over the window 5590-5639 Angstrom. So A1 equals 8.9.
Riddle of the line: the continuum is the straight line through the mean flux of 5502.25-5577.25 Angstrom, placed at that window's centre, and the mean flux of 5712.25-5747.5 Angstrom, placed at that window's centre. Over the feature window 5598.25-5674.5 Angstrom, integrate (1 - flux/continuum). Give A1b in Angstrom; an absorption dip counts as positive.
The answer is 2.8 Angstrom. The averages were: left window 9.05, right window 9.4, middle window 8.89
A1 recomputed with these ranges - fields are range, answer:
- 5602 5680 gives 8.94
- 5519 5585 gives 9.03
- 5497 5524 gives 8.94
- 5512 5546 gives 8.86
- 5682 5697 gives 9.27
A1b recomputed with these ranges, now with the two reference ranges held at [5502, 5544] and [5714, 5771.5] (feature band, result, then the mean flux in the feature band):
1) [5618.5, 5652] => 0.24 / 9.06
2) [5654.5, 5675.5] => 0.59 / 8.92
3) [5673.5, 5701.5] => -0.43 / 9.36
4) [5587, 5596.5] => 0.47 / 8.6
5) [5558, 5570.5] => -0.51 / 9.37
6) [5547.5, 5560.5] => -0.44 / 9.29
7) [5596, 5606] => 0.20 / 8.89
